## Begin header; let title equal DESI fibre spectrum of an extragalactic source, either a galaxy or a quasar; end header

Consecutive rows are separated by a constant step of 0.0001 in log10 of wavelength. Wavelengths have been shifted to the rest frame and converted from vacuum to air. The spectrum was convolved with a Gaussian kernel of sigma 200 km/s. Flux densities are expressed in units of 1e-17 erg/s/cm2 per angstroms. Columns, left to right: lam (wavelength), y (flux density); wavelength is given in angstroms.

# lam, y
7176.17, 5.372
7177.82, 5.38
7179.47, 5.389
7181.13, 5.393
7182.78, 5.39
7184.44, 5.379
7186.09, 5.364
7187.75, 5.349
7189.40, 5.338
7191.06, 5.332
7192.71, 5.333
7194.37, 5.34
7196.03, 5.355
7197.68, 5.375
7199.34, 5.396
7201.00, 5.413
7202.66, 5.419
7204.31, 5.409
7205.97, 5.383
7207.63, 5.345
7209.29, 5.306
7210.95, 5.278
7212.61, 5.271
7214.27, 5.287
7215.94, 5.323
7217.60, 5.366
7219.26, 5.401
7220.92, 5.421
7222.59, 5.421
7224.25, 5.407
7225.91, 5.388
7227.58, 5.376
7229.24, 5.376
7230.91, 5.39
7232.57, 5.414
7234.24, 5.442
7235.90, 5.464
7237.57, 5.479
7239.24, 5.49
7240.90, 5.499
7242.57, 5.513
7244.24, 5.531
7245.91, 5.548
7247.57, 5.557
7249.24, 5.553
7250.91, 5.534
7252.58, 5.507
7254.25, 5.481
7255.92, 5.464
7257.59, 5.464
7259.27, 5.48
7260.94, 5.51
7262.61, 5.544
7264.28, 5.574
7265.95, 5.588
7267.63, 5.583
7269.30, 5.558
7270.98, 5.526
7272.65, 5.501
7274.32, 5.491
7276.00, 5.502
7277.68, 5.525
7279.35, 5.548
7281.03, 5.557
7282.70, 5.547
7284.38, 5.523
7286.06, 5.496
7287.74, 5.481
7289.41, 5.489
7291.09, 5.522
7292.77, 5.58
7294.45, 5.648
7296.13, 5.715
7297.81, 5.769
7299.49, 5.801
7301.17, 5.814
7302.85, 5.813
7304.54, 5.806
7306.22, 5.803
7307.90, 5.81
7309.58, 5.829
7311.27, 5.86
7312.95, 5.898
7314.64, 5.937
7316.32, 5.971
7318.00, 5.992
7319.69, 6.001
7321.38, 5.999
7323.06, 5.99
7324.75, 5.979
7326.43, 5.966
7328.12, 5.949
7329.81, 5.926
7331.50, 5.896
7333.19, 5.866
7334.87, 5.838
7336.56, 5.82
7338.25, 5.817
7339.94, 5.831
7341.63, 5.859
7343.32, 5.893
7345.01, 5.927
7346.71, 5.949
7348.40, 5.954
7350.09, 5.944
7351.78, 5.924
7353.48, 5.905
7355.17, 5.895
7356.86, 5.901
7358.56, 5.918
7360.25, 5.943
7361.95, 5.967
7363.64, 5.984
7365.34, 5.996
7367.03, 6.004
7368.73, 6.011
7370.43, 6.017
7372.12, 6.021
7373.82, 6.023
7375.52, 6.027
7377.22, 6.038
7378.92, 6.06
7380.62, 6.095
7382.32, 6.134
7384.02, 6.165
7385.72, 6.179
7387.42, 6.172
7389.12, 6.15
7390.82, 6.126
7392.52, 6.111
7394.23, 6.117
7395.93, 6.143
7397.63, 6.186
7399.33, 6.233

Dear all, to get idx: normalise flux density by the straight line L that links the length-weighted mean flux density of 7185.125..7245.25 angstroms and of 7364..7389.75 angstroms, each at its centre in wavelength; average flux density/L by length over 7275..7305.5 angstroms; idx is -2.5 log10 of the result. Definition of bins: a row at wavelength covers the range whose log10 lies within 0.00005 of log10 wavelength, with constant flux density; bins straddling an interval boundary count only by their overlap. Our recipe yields 0.02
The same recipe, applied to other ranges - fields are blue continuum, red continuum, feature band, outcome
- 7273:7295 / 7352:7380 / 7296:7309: -0.03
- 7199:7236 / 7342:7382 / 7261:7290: 0.02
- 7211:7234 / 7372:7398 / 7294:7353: -0.01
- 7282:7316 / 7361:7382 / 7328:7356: 0.00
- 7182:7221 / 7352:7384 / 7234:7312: 0.01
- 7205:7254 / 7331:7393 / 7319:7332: -0.02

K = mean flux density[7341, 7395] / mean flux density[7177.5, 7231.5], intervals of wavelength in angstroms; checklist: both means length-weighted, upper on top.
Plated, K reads 1.1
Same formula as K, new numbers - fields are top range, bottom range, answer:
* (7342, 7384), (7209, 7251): 1.10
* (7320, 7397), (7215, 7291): 1.09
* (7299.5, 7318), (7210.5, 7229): 1.09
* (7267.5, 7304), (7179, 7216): 1.04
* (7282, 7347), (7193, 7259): 1.07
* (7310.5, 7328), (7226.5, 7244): 1.09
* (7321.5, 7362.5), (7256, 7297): 1.07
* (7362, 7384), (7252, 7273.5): 1.09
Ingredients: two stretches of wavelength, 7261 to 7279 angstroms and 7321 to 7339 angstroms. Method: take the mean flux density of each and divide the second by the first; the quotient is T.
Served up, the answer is 1.07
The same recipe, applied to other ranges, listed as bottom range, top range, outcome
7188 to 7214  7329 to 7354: 1.10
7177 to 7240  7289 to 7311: 1.07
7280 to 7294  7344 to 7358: 1.07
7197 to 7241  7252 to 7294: 1.02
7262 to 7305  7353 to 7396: 1.08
